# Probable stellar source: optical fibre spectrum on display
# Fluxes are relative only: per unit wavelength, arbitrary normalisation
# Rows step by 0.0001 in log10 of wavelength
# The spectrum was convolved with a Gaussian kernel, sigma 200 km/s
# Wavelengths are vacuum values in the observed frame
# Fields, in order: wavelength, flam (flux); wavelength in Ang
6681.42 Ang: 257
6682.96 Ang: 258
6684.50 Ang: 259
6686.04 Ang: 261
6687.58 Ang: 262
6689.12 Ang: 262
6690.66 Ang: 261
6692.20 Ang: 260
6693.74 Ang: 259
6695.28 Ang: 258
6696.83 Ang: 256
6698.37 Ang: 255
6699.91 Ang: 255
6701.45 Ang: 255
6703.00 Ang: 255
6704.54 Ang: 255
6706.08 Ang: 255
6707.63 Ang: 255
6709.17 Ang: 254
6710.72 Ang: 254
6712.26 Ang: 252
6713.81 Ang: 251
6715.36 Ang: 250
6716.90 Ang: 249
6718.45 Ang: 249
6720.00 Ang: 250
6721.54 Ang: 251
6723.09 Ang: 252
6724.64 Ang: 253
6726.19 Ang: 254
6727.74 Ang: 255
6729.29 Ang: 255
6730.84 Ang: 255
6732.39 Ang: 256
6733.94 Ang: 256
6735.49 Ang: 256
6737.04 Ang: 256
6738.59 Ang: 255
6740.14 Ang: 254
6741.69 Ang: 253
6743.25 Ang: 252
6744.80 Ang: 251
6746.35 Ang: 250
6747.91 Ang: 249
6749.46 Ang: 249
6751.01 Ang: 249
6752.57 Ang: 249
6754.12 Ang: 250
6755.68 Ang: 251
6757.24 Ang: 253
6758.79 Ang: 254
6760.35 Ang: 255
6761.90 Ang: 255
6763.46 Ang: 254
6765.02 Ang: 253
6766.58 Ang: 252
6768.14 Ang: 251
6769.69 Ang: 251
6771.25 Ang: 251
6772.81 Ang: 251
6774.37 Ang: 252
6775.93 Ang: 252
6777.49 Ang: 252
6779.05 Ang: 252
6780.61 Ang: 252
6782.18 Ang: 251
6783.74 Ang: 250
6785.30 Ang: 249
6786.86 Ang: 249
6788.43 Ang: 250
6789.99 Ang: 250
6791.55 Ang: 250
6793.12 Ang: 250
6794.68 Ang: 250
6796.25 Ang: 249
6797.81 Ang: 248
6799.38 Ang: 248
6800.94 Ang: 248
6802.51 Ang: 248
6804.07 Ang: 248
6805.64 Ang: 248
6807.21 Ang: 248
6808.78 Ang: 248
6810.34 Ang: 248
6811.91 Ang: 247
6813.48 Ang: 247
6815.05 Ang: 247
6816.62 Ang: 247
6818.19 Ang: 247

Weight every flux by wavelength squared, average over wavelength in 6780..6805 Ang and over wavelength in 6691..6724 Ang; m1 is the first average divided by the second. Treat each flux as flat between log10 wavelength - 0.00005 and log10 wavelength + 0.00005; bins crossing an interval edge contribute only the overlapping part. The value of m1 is 1.0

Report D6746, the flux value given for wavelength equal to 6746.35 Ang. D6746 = 250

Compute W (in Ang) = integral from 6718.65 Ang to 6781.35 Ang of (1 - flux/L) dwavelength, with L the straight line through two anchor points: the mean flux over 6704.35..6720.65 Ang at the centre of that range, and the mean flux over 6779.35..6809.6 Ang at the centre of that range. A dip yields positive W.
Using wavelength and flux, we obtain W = -0.4 Ang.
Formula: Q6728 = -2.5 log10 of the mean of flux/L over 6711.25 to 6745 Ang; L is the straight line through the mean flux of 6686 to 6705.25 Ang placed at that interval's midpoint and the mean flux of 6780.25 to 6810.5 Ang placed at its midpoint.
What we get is 0.01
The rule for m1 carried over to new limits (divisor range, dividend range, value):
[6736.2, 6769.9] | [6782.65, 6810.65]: 1.00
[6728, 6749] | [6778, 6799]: 1.00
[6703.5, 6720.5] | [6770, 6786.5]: 1.02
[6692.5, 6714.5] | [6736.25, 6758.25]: 1.00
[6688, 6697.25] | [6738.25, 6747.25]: 0.99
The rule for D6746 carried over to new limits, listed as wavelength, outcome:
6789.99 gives 250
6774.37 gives 252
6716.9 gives 249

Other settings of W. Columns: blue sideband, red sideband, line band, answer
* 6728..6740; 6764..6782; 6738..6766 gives 0.2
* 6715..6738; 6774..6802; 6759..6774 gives -0.1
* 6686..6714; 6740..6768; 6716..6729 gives 0.1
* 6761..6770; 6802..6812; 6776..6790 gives 0.0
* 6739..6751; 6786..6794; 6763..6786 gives -0.1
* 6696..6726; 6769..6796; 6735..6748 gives -0.1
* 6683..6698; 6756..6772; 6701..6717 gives 0.3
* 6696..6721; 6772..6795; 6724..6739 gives -0.2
